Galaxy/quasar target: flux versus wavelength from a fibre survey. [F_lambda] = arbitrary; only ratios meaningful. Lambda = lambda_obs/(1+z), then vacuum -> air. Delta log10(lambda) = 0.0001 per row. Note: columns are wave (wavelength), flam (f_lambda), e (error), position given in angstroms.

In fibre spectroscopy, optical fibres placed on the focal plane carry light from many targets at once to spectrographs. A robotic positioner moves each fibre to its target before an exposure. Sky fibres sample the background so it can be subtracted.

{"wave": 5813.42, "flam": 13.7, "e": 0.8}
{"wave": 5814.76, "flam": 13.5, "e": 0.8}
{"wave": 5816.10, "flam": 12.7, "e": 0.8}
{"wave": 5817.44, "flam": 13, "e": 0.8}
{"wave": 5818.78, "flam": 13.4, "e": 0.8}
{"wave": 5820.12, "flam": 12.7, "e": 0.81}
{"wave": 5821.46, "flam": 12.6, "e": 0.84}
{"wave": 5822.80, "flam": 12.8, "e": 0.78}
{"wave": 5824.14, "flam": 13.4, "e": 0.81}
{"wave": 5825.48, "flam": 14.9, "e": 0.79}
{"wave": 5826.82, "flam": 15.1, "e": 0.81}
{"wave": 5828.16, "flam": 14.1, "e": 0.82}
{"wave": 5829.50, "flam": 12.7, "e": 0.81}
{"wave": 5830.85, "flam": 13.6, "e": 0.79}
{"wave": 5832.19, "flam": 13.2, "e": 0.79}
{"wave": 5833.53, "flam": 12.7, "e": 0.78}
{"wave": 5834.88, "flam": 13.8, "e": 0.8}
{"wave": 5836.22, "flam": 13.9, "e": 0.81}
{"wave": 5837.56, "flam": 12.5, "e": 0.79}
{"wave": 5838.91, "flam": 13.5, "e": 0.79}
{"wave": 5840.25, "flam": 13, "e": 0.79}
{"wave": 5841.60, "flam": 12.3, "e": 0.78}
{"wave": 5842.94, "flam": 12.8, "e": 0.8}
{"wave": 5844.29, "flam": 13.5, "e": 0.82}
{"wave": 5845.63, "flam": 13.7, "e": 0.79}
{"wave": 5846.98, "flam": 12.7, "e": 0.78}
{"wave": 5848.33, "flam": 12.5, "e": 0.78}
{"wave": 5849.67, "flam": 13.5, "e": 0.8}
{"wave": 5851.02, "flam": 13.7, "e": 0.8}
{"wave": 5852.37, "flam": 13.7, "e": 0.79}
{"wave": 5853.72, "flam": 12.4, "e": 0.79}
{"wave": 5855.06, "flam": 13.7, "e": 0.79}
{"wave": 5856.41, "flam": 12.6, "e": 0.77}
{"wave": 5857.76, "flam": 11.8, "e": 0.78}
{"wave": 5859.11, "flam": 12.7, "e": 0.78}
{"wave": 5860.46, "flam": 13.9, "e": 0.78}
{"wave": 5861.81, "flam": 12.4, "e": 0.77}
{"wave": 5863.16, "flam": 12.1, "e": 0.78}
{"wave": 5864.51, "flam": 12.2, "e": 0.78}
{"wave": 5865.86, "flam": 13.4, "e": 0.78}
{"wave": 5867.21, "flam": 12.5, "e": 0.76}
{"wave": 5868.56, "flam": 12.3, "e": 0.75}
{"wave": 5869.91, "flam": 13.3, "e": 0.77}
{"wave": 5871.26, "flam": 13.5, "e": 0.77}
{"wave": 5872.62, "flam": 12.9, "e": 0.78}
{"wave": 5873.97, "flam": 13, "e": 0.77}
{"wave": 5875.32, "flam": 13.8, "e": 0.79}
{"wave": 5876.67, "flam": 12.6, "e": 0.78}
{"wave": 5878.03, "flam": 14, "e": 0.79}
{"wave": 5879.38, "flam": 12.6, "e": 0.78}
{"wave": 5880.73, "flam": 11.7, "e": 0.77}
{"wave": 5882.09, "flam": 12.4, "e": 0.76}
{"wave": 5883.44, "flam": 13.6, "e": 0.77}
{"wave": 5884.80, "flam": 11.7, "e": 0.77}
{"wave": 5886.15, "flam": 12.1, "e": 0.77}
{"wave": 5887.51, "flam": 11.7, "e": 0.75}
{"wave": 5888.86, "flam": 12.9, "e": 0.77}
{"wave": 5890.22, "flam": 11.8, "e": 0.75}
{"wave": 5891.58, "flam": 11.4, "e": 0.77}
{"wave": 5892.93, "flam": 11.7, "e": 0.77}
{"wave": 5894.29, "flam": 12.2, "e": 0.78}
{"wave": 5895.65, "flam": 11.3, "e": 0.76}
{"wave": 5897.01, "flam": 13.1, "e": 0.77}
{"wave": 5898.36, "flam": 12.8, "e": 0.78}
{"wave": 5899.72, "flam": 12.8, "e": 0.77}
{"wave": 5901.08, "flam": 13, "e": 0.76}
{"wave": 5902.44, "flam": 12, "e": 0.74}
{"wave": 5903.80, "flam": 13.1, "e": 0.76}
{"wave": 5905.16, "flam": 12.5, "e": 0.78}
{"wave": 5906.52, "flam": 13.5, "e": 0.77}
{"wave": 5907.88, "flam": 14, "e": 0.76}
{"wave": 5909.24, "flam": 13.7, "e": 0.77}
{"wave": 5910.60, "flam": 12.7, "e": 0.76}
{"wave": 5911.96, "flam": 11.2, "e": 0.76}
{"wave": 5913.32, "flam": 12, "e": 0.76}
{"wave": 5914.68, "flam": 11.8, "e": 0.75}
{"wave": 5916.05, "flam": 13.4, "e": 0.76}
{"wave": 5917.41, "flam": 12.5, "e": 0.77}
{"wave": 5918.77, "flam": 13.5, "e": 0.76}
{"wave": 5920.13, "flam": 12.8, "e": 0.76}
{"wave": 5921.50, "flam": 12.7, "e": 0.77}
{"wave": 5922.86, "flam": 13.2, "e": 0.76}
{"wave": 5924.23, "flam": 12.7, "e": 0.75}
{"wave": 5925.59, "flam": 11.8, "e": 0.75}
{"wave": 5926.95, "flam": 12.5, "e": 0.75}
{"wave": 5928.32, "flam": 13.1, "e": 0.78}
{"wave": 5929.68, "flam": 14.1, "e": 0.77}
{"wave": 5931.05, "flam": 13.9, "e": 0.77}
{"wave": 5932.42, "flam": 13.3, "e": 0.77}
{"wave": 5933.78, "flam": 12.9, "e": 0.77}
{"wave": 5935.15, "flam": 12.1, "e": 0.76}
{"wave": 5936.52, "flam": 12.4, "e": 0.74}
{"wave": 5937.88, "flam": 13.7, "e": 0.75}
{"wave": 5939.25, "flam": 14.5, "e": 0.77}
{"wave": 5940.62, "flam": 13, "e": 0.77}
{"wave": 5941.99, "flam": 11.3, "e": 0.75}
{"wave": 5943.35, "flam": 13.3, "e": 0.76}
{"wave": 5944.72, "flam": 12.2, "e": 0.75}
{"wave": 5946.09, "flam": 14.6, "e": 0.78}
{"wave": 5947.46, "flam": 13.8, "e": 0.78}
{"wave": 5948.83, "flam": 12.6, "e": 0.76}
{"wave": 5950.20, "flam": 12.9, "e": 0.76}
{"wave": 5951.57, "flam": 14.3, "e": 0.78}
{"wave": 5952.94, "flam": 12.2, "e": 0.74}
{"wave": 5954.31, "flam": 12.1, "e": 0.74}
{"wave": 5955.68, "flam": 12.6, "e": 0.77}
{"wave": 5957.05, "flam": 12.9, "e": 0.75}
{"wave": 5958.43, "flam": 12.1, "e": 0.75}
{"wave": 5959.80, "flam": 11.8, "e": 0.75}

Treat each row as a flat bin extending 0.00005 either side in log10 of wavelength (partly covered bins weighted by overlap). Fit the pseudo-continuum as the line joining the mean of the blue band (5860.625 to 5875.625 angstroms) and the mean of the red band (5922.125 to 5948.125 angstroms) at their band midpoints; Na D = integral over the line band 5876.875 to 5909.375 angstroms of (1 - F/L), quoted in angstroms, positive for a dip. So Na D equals 1.0 angstroms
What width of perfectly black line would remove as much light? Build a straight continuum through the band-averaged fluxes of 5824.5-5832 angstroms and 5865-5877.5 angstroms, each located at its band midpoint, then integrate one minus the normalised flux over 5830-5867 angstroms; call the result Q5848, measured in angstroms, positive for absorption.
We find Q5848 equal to 1.42 angstroms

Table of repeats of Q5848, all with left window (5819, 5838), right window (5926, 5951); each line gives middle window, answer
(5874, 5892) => 1.0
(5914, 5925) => 0.3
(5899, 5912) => 0.3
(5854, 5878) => 0.8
